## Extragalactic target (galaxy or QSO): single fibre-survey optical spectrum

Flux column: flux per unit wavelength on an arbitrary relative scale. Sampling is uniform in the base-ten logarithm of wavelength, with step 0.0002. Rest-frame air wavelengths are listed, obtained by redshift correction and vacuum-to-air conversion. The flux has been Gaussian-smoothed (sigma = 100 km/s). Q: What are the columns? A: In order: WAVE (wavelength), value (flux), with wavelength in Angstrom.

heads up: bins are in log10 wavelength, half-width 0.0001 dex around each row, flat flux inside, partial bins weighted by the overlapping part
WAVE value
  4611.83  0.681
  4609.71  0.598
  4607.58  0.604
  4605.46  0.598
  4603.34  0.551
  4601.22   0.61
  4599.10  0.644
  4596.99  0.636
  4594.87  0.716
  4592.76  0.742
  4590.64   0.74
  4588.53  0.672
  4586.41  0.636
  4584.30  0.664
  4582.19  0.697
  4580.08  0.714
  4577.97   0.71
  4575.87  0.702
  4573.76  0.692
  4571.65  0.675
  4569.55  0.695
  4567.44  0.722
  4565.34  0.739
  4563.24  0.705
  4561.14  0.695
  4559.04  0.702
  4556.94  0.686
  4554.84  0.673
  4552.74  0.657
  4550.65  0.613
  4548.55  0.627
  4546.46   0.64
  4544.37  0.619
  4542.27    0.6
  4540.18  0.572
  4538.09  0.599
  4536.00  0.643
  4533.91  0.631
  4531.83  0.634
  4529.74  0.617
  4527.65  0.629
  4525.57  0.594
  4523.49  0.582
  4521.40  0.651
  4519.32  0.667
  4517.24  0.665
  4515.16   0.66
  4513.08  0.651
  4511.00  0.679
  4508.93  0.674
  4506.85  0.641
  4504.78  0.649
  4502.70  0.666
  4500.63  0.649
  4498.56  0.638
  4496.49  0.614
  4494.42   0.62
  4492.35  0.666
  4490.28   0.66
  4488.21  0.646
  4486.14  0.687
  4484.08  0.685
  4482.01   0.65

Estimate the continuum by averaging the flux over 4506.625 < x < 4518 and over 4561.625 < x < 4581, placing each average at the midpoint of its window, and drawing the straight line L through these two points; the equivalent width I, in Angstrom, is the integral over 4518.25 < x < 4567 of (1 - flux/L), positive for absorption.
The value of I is 3.0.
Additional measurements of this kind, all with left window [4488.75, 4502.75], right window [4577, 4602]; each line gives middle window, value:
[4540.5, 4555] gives 0.8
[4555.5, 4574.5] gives -0.8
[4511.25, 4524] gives 0.0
